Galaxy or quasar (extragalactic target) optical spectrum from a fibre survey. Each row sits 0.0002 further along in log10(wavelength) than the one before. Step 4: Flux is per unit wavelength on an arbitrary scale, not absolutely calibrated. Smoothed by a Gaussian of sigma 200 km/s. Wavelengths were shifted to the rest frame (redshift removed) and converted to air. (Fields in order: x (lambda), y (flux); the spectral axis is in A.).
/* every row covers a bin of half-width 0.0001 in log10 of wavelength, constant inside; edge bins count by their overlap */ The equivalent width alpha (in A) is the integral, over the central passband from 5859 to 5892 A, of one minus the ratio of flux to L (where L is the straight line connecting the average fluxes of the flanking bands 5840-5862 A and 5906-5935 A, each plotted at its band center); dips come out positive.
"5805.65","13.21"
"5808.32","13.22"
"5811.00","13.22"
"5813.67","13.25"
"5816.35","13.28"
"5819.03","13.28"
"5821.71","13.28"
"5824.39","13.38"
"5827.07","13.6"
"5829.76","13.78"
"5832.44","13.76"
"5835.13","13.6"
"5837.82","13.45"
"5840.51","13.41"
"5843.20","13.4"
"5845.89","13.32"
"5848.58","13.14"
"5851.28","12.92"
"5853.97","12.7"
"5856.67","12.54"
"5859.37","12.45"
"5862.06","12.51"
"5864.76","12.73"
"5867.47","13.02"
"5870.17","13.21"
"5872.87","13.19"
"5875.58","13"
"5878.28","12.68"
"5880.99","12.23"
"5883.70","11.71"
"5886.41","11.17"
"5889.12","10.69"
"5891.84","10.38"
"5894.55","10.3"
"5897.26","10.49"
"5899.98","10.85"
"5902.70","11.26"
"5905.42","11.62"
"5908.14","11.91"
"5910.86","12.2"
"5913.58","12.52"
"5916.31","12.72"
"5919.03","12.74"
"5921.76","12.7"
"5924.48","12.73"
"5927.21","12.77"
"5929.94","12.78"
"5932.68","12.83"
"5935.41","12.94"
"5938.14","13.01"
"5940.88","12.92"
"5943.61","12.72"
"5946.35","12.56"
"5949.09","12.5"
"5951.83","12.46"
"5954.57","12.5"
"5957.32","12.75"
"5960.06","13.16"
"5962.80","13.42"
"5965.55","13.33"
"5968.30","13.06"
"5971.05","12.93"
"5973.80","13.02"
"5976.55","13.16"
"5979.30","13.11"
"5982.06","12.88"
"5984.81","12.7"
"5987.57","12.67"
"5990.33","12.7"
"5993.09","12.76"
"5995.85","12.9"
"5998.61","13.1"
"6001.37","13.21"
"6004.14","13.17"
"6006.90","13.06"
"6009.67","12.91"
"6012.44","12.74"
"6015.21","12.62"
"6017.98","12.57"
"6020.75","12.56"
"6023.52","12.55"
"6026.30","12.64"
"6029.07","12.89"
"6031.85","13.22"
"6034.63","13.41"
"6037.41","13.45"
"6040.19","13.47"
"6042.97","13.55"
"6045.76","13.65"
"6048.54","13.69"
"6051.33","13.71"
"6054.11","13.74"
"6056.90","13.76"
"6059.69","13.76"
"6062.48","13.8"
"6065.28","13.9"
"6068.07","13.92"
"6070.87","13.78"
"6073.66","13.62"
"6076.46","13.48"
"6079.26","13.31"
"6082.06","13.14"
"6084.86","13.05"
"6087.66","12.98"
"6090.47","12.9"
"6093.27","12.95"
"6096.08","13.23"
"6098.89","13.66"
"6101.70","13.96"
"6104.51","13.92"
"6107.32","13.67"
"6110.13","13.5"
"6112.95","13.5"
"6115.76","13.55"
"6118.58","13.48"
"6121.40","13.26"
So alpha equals 1.4 A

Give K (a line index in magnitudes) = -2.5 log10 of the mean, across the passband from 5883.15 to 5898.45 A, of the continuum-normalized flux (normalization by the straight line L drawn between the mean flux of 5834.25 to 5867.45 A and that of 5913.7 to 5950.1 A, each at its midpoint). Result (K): 0.20 mag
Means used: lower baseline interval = 13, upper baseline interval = 12.8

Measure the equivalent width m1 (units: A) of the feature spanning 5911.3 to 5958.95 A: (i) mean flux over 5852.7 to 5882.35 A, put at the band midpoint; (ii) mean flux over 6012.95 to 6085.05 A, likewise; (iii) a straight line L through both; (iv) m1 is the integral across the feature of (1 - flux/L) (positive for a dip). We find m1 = 1.0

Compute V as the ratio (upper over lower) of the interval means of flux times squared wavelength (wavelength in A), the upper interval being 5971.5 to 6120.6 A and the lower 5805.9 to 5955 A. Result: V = 1.1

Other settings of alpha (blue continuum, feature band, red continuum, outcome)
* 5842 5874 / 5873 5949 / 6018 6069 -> 5.5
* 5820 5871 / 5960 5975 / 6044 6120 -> 0.2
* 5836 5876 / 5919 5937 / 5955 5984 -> 0.3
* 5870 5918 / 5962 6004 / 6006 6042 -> -1.4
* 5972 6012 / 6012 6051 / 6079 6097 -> -0.3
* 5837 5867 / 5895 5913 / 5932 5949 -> 2.1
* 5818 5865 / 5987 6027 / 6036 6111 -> 1.9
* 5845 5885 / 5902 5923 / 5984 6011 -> 0.9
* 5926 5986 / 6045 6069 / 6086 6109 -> -0.9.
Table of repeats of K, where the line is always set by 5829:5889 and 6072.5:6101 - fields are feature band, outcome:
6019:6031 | 0.04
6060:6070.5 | -0.05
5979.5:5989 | 0.02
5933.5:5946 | 0.01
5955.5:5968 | -0.01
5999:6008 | 0.00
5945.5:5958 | 0.04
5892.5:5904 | 0.20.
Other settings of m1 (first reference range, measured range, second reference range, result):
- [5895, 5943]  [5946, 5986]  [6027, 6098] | -0.82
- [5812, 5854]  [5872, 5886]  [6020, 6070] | 0.98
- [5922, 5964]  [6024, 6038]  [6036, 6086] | 0.35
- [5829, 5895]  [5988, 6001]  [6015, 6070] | 0.29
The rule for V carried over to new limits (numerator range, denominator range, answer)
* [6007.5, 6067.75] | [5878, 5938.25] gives 1.16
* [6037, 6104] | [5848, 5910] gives 1.20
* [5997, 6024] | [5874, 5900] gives 1.18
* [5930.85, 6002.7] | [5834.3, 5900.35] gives 1.08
